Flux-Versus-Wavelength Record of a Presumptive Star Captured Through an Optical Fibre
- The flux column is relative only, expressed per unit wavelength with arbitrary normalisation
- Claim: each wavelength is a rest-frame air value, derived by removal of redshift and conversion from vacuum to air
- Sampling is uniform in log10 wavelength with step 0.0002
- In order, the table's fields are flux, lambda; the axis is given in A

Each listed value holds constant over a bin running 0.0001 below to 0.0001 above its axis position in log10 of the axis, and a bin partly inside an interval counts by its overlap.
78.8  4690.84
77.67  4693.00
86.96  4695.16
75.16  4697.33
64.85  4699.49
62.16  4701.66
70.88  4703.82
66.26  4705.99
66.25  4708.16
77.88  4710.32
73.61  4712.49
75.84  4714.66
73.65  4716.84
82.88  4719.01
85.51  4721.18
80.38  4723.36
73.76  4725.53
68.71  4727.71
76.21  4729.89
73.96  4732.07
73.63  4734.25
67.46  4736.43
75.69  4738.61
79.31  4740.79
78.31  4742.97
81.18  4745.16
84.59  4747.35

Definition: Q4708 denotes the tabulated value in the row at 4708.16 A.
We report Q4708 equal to 66.25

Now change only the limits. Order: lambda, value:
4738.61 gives 75.69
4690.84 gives 78.8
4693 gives 77.67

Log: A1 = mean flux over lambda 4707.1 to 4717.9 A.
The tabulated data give 73.5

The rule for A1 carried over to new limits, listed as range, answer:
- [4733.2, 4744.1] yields 74.9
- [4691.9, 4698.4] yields 79.9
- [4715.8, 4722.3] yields 80.7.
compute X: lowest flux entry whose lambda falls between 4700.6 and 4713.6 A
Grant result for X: 62.16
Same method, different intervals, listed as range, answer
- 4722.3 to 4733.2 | 68.71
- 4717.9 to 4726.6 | 73.76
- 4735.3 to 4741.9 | 67.46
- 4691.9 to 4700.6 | 64.85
